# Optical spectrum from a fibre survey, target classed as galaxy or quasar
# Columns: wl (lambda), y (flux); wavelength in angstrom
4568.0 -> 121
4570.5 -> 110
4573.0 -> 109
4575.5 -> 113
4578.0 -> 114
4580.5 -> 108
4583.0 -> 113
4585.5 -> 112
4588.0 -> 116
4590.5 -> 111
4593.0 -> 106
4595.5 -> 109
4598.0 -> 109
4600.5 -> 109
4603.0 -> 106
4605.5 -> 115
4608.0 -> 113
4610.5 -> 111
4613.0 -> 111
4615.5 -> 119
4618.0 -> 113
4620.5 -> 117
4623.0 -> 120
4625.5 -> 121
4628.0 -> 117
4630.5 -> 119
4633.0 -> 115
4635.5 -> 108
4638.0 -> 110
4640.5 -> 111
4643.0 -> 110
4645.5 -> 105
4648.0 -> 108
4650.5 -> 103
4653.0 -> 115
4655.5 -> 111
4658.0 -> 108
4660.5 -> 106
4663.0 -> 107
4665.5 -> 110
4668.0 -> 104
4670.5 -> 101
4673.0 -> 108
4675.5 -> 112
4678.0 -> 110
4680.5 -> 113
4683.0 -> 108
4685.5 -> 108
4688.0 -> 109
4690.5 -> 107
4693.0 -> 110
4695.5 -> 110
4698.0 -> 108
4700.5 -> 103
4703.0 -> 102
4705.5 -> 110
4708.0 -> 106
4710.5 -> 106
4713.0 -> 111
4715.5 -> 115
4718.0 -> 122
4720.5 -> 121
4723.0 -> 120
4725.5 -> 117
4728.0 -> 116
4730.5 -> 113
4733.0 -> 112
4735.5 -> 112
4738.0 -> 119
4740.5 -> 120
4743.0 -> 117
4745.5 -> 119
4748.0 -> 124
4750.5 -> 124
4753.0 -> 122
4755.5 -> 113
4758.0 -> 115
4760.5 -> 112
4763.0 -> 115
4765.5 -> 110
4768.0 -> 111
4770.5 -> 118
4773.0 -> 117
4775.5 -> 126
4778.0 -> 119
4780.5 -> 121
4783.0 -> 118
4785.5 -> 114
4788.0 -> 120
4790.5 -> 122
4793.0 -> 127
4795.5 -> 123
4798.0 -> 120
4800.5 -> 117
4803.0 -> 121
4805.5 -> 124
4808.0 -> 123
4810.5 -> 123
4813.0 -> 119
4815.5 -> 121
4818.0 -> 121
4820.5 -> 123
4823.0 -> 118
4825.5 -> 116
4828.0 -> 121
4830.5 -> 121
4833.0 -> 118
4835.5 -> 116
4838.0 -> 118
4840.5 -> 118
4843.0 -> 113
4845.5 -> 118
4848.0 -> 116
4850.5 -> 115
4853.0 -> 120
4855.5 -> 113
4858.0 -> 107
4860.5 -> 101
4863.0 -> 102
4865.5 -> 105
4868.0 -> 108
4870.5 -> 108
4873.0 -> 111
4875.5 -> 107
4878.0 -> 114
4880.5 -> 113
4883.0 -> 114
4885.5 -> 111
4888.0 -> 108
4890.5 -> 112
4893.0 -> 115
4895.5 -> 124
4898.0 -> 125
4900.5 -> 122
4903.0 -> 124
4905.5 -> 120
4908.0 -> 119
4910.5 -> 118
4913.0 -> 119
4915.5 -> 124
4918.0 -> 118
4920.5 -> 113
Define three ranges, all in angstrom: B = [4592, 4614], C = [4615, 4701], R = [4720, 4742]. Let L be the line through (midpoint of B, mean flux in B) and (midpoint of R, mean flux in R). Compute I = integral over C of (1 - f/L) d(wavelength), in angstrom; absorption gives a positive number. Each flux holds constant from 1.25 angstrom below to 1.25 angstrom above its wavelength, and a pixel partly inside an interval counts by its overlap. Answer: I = 1.8 angstrom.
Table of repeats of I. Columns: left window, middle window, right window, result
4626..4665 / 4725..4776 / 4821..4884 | -2.15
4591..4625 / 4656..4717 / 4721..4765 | 3.69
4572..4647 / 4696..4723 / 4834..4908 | 0.50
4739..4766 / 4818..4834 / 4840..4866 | -0.90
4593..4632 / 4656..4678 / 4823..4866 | 1.26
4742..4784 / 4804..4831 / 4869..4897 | -1.30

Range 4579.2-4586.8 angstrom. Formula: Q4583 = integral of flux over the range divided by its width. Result 111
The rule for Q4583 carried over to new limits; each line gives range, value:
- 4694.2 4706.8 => 107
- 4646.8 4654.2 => 109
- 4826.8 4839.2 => 119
